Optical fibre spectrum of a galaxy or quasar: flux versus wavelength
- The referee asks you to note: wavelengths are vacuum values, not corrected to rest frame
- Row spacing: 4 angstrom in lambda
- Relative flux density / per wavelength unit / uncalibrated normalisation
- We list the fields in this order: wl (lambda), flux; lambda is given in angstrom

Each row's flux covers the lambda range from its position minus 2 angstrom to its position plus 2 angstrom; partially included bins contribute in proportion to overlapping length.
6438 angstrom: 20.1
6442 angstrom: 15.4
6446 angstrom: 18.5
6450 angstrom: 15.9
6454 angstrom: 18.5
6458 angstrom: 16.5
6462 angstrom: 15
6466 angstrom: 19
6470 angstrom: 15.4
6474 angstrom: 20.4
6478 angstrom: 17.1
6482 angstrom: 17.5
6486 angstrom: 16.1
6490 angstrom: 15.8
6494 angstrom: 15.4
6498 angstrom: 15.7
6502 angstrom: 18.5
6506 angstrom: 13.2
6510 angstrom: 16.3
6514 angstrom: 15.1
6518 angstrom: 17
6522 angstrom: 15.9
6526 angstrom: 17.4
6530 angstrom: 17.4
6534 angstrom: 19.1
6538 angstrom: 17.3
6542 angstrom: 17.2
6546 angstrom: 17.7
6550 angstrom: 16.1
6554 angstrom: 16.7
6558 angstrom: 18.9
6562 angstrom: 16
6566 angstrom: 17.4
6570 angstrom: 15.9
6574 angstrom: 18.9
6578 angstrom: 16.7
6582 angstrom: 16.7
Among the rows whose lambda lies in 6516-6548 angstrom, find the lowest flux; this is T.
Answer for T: 15.9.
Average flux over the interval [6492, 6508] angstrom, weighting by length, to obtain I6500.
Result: 15.7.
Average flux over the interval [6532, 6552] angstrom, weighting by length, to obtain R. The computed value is 17.5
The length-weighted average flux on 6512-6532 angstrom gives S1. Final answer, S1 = 16.6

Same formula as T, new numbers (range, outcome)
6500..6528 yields 13.2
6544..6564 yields 16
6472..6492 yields 15.8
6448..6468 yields 15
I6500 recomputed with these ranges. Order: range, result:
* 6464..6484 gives 17.9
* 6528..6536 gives 18.2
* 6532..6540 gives 18.2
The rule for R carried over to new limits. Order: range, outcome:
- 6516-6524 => 16.4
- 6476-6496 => 16.4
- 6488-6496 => 15.6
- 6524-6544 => 17.7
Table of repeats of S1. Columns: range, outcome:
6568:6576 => 17.4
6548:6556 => 16.4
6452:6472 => 16.9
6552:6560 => 17.8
